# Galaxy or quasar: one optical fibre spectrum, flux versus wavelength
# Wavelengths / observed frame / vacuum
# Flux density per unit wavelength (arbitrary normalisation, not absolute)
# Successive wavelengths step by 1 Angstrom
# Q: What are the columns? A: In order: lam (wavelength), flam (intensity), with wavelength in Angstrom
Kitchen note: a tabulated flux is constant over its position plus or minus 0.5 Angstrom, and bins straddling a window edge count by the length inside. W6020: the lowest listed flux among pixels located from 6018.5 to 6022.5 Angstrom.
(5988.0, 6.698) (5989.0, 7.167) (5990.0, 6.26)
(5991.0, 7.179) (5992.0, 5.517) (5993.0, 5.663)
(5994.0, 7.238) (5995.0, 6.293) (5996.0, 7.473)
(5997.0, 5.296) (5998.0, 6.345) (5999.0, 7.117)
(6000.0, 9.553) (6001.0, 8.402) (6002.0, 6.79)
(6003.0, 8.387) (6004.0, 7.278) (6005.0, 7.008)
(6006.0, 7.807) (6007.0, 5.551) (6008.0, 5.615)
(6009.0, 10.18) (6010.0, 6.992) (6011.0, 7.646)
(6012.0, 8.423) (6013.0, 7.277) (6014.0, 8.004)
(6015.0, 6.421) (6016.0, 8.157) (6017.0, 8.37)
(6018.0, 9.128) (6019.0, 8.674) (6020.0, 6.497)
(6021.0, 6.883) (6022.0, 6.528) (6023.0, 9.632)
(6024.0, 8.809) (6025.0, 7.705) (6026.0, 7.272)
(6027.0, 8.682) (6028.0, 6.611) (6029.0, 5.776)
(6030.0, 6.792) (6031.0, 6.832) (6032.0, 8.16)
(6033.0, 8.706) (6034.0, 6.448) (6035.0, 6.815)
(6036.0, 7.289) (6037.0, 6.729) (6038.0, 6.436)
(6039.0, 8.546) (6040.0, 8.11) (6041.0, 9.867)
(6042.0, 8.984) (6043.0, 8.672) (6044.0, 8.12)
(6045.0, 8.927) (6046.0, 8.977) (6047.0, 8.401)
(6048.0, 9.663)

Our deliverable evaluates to 6.497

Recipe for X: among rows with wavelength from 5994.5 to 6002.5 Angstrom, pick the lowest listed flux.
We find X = 5.296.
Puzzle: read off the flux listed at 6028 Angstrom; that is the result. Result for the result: 6.611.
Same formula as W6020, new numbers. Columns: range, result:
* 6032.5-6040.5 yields 6.436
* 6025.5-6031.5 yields 5.776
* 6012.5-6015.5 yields 6.421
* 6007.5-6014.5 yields 5.615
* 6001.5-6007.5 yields 5.551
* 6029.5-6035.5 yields 6.448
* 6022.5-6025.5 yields 7.705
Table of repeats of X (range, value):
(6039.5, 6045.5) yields 8.11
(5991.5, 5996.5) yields 5.517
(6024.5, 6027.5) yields 7.272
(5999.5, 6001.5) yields 8.402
